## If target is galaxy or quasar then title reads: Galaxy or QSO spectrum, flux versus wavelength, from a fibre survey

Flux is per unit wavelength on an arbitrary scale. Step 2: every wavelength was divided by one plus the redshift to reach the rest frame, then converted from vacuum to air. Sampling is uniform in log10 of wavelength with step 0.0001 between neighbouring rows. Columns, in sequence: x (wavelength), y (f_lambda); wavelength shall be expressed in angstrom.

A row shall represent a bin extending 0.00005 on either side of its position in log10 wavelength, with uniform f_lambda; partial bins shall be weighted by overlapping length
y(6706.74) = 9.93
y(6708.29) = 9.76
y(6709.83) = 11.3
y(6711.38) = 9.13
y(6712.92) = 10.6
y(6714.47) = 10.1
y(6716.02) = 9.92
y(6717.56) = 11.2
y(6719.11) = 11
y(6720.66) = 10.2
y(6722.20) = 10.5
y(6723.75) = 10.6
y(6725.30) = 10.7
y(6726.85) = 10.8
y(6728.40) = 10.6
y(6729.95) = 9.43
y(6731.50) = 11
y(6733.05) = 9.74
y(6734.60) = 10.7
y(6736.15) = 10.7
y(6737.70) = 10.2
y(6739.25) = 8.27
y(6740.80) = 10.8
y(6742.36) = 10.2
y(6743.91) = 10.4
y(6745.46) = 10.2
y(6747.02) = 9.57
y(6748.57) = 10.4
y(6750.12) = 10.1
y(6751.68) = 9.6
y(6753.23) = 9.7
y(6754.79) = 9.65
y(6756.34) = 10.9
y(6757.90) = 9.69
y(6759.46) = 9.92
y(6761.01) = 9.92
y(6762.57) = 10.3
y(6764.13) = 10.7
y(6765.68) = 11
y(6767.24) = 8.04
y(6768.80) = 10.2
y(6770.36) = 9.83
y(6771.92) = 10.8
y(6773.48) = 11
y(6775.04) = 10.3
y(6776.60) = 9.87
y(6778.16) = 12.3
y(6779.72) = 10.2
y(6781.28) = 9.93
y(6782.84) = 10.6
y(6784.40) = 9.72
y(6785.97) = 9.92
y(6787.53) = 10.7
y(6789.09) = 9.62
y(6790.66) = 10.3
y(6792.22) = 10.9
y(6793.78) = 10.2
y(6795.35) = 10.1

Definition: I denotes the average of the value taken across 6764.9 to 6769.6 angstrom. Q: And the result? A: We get 9.75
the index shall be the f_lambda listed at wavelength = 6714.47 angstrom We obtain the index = 10.1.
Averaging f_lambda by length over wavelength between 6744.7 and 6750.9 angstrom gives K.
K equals 10.1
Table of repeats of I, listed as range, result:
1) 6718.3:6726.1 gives 10.6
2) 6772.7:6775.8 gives 10.7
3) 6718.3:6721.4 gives 10.6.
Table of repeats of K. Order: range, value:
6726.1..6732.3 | 10.5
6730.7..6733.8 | 10.4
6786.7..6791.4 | 10.2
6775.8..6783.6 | 10.6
